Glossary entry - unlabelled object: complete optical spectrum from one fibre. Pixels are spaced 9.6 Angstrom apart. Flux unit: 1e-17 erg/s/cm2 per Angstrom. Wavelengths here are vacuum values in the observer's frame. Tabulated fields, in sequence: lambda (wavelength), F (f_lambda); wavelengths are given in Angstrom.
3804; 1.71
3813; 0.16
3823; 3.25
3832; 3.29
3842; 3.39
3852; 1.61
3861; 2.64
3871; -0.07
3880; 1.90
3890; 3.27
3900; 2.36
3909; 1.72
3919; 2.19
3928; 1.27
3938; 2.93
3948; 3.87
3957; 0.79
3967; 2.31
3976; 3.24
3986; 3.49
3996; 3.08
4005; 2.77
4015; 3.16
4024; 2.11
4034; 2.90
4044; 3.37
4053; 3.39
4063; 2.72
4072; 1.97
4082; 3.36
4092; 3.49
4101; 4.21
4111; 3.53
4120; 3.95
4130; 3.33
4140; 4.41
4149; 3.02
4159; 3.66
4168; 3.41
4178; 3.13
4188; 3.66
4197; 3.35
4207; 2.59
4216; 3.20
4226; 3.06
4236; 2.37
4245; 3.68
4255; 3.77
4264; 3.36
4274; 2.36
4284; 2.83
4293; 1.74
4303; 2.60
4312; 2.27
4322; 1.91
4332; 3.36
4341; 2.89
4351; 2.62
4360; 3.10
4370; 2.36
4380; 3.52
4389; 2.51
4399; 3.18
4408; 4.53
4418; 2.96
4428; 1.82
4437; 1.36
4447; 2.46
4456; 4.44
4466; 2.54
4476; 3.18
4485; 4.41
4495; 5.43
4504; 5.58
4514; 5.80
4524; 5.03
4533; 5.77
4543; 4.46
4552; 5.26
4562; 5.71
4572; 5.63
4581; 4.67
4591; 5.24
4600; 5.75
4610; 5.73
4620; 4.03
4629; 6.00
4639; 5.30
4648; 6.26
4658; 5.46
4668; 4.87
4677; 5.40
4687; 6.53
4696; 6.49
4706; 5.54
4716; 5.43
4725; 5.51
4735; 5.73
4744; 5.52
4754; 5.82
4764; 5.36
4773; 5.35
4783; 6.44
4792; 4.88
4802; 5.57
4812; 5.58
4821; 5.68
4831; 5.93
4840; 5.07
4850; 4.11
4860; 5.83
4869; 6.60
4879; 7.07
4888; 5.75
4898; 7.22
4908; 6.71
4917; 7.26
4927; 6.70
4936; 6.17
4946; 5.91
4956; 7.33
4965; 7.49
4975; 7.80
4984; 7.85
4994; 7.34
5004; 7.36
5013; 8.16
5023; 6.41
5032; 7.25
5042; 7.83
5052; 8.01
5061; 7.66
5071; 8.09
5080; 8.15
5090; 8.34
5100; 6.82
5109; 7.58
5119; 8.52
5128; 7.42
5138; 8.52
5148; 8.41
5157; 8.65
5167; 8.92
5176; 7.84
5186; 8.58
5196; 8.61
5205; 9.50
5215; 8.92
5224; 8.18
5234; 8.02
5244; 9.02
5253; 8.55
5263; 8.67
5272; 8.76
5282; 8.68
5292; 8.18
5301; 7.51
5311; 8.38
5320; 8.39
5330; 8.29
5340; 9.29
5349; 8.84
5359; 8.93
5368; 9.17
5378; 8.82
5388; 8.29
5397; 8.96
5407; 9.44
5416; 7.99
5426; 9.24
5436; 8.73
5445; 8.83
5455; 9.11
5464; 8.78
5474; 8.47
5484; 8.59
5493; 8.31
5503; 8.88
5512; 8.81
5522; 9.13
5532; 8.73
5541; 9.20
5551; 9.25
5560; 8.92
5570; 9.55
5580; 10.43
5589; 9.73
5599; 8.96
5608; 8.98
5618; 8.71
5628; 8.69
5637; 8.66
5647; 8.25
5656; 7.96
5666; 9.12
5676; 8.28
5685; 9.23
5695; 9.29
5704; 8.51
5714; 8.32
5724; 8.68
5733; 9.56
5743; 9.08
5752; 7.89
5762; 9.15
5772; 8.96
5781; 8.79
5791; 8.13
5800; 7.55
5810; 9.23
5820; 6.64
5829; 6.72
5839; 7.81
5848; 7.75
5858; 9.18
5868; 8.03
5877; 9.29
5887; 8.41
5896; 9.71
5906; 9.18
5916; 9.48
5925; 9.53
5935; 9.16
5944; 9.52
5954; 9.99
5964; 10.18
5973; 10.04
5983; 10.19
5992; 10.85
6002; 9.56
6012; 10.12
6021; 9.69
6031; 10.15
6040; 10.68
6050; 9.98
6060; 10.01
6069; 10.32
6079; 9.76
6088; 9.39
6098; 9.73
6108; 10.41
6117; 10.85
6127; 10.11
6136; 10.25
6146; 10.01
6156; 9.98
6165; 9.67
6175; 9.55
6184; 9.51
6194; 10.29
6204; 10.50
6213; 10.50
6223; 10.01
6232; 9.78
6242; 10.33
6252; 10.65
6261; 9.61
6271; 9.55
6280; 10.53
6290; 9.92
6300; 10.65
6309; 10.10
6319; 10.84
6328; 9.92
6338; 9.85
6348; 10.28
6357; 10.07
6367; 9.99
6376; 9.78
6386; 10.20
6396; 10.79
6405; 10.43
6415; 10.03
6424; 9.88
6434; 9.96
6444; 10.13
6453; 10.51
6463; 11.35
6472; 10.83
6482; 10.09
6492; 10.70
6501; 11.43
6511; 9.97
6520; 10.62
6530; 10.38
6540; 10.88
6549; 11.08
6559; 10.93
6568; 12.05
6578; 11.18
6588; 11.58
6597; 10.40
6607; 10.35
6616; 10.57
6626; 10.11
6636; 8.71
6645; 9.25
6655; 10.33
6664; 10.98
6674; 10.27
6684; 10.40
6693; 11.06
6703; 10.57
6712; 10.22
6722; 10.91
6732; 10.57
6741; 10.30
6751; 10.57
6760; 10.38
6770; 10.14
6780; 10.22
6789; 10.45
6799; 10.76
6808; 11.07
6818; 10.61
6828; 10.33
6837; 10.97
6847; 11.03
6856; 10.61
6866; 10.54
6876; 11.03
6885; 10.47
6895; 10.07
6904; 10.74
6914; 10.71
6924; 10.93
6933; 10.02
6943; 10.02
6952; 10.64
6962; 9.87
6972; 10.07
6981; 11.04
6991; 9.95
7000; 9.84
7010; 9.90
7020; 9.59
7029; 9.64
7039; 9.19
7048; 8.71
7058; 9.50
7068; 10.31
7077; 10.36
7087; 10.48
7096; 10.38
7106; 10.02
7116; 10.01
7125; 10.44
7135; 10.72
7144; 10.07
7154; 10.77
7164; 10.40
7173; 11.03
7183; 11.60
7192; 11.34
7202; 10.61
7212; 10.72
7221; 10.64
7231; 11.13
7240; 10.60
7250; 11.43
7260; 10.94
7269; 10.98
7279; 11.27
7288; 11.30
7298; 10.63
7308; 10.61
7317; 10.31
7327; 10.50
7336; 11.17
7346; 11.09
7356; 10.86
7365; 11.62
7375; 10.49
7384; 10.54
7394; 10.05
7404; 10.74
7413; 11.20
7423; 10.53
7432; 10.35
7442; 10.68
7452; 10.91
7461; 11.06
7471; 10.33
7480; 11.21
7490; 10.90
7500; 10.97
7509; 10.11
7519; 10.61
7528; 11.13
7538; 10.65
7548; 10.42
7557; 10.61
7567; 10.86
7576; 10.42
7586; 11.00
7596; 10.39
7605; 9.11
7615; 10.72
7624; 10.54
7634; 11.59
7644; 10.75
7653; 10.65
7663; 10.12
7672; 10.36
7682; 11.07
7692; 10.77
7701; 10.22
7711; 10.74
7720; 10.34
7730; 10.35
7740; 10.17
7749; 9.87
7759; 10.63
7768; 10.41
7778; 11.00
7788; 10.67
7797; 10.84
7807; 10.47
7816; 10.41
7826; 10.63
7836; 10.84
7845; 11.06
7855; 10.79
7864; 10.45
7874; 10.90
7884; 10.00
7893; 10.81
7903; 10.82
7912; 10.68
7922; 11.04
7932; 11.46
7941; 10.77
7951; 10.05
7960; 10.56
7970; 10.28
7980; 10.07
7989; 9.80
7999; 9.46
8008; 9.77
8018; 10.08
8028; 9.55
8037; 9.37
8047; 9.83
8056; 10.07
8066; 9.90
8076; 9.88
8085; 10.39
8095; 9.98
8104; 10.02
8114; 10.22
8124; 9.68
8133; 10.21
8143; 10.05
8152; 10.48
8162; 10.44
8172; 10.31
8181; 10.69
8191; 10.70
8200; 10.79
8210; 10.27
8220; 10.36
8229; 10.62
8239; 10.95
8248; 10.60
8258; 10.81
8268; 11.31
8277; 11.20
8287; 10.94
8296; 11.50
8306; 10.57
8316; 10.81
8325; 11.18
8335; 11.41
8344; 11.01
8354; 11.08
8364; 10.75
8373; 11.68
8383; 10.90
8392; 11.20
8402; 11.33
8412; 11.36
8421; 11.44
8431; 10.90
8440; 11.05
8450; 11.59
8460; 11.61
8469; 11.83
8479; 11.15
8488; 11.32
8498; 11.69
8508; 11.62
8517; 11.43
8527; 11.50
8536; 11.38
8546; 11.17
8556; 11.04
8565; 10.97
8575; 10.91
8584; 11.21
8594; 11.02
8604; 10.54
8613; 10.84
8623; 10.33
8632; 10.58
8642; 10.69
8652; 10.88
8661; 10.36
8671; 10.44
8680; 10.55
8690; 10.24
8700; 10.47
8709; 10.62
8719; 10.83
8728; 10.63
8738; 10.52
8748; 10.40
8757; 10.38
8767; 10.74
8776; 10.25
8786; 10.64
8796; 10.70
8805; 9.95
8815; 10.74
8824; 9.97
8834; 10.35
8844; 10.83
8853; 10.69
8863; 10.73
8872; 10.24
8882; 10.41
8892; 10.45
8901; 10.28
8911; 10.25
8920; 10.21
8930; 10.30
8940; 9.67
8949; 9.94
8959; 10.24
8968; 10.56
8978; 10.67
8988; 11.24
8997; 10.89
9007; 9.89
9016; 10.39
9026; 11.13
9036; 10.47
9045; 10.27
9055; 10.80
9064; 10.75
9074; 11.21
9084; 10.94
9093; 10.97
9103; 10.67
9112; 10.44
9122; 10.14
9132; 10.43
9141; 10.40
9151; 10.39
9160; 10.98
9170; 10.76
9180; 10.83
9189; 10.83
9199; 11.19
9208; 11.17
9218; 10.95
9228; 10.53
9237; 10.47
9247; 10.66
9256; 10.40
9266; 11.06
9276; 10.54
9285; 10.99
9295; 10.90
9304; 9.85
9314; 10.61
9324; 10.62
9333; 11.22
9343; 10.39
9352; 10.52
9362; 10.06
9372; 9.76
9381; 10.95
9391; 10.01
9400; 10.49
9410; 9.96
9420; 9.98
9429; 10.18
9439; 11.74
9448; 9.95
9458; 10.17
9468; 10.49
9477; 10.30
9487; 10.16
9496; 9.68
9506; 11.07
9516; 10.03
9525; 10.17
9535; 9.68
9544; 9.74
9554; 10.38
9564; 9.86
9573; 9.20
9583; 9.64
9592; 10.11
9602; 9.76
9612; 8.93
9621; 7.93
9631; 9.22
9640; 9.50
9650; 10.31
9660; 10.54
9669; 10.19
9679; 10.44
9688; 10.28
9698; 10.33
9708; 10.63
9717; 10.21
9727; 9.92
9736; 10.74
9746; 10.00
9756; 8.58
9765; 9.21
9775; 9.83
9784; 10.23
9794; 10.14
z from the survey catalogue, 0.126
